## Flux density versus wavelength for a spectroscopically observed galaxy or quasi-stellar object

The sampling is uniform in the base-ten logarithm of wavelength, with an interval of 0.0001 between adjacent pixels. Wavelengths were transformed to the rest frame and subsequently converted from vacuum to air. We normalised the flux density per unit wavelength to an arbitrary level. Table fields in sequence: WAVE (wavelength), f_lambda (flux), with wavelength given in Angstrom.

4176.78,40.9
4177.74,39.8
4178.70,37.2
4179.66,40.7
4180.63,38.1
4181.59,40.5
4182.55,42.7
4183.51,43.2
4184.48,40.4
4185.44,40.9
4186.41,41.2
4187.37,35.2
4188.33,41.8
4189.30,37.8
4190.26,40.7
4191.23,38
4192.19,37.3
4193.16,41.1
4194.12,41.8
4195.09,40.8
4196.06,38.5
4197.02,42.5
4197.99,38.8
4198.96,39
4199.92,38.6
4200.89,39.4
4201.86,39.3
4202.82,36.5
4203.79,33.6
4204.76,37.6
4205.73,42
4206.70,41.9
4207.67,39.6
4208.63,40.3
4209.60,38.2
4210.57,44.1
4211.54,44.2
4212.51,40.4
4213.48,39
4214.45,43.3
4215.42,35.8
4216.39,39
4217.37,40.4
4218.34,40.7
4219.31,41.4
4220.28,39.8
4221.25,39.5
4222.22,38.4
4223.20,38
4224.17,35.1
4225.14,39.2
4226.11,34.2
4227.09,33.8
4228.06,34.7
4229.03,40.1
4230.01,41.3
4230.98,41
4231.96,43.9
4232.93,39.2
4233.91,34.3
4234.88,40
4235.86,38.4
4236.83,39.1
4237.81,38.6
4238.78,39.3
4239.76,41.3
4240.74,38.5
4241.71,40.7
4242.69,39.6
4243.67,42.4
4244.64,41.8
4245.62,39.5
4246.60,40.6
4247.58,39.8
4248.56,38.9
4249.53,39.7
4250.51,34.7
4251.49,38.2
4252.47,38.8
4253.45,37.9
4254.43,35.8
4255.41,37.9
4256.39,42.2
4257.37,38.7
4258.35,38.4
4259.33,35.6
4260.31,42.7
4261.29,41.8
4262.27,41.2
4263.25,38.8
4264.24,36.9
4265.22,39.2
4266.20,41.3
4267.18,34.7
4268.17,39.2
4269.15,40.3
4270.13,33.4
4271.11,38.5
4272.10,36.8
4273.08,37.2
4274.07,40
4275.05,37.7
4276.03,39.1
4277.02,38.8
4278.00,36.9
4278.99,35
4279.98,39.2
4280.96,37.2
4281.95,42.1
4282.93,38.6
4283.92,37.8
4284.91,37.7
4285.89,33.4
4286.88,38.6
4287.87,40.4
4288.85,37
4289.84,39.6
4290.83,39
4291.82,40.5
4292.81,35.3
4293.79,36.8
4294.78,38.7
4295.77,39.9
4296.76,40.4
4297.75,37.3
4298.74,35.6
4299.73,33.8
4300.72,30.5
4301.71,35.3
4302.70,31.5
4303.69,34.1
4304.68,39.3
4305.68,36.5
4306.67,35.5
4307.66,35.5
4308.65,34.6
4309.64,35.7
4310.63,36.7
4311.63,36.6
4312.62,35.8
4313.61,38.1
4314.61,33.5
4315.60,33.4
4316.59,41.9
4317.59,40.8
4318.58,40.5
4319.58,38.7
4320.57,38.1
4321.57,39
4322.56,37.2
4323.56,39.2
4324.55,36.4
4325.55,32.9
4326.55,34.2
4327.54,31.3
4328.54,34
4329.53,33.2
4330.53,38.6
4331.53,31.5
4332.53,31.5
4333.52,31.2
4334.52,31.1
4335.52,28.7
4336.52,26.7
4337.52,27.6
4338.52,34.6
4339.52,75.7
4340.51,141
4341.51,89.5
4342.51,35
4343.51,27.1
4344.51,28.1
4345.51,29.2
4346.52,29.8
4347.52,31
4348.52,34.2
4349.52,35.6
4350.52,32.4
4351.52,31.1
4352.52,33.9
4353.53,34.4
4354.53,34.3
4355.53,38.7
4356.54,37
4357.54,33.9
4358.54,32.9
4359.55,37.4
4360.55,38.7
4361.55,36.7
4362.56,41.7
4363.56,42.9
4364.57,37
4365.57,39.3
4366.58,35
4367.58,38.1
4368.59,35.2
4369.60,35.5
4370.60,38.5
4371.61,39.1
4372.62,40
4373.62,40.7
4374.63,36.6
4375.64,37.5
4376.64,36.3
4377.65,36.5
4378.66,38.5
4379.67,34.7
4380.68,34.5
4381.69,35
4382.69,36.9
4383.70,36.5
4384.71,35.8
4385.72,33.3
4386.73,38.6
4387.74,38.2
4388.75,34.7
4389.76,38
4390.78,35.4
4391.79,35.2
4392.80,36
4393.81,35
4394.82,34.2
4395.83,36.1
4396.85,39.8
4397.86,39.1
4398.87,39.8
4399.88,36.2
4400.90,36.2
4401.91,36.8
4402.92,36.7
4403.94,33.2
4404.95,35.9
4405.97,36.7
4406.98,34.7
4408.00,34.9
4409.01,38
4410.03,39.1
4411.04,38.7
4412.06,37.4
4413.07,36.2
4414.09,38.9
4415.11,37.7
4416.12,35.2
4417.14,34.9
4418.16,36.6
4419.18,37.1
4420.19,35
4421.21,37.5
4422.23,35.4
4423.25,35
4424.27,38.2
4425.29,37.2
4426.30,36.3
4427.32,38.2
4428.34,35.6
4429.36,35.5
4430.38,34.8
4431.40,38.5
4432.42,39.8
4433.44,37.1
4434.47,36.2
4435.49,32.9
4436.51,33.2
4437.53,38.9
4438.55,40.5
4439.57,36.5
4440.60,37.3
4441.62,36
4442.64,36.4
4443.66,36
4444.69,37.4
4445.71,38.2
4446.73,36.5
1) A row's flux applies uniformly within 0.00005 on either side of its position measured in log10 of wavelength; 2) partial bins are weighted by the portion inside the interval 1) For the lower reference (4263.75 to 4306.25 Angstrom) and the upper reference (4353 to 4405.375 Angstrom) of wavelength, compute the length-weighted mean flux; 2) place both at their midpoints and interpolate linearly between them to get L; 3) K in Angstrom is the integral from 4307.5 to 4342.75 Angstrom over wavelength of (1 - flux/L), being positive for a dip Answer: -3.3 Angstrom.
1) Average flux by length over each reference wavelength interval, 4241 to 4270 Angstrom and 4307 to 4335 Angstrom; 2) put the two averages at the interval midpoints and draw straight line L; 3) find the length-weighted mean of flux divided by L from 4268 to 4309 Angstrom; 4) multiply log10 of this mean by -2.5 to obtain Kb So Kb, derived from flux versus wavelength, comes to 0.01 mag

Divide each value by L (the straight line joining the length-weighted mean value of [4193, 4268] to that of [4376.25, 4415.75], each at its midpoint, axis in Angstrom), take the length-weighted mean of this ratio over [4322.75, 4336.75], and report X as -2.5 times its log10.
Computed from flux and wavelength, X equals 0.14 mag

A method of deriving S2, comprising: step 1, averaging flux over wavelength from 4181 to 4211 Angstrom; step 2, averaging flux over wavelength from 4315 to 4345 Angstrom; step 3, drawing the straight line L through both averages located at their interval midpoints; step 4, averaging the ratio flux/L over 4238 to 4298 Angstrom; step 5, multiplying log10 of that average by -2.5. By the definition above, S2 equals 0.05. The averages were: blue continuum 39.8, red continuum 41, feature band 38.7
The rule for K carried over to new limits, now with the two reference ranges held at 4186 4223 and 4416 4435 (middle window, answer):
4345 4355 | 1.3 Angstrom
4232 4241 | 0.0 Angstrom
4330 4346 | -2.7 Angstrom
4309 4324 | 0.2 Angstrom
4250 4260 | 0.3 Angstrom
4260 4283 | 0.1 Angstrom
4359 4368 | -0.3 Angstrom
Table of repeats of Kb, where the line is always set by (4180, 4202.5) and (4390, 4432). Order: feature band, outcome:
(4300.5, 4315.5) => 0.08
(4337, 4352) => -0.21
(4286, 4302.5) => 0.03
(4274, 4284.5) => 0.01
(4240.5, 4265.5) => -0.01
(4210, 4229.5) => 0.01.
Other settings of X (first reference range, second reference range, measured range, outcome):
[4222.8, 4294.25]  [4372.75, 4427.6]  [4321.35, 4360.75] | -0.030 mag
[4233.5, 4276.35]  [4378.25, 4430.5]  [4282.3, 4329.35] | 0.038 mag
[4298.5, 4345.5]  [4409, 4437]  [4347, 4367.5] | 0.061 mag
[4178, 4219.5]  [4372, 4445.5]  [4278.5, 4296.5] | 0.009 mag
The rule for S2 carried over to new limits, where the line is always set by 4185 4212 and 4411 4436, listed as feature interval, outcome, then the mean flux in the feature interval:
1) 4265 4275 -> 0.02 mag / 38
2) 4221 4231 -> 0.05 mag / 37.6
